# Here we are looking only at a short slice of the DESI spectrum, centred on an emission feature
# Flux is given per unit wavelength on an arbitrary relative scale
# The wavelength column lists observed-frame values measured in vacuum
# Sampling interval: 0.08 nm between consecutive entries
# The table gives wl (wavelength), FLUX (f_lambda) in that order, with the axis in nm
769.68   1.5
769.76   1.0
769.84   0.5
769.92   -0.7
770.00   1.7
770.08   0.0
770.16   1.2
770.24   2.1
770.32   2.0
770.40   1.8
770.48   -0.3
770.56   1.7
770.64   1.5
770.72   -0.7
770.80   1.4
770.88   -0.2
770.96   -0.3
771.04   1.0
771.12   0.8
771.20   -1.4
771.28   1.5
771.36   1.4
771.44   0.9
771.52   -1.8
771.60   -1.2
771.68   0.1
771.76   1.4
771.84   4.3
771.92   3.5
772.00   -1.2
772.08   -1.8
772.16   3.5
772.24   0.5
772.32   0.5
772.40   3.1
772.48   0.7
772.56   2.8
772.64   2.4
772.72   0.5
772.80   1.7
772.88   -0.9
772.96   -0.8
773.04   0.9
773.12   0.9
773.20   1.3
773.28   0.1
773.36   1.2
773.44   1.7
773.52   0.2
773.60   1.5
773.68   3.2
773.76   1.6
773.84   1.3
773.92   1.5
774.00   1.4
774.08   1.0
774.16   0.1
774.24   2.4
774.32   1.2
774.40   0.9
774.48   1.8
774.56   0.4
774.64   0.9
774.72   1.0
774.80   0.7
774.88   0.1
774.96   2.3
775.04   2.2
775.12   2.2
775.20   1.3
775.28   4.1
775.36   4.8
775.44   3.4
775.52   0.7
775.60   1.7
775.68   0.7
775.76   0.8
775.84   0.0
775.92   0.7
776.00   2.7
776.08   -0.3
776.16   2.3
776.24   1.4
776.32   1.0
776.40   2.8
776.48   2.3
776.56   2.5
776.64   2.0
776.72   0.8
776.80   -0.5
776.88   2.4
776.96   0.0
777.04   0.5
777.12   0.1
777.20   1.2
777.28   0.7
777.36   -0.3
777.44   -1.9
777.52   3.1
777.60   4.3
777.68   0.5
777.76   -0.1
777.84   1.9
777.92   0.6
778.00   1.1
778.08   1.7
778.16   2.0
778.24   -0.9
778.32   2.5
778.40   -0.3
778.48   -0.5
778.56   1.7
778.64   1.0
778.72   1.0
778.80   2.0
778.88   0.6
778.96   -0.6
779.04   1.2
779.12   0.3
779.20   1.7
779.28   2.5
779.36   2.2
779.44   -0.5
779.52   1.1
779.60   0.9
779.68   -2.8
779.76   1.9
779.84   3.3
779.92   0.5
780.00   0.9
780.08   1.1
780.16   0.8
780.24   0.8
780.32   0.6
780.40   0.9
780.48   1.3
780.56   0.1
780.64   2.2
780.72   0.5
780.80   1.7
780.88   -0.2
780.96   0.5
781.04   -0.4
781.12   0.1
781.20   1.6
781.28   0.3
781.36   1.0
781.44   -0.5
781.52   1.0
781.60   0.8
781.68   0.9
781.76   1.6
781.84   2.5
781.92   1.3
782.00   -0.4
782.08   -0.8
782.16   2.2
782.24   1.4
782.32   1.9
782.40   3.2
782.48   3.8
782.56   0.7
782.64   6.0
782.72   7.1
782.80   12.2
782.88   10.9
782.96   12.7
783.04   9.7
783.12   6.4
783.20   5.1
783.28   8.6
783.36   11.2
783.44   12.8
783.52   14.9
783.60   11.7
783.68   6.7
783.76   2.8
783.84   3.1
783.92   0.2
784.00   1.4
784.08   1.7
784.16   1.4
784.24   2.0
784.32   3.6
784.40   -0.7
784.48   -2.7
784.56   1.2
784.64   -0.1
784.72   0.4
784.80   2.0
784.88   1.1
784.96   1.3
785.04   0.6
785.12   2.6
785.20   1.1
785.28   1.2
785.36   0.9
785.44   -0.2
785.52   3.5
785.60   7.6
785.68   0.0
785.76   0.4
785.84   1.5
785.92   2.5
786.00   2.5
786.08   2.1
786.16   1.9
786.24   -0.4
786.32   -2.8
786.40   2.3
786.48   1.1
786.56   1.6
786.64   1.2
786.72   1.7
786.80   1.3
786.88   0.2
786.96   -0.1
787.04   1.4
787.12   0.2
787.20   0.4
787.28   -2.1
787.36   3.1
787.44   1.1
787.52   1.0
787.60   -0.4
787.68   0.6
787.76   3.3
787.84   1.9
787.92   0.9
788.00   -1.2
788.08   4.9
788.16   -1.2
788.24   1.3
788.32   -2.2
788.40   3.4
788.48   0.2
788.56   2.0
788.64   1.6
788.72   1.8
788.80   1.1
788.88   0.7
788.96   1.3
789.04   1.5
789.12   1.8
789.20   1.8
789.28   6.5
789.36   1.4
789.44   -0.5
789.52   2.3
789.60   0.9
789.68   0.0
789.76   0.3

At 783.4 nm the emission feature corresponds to [O II] 3727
